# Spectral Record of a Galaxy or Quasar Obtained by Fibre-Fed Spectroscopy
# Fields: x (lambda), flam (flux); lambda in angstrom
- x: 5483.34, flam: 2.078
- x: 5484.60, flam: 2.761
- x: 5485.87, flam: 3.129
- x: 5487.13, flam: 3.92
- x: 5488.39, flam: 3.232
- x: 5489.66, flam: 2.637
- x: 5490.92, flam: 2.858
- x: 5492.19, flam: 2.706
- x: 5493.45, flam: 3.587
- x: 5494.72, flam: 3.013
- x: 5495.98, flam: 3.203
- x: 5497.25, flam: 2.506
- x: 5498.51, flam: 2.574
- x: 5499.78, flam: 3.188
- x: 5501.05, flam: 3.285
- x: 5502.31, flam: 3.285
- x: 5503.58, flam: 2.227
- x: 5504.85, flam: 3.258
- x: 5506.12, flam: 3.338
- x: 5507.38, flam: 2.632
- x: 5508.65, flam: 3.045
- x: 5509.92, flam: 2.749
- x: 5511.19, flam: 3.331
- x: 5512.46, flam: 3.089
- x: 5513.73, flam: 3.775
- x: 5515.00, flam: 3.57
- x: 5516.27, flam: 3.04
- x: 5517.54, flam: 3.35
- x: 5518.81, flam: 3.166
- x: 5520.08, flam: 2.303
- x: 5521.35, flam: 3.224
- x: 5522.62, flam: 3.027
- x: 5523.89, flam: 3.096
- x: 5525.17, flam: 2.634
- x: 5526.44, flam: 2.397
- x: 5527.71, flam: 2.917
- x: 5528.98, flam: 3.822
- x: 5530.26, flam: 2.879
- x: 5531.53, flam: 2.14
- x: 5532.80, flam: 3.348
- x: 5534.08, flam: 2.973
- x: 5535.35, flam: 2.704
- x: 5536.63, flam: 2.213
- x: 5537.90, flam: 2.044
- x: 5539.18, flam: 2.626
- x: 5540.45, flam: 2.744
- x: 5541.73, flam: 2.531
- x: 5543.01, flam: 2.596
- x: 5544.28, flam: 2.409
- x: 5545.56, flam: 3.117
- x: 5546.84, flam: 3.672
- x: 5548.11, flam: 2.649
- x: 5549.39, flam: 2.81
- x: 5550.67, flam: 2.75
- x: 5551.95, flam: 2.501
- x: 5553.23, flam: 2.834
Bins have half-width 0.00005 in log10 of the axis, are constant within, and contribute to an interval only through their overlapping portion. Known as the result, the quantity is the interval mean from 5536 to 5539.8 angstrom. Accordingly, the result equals 2.29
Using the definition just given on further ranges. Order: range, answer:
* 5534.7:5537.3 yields 2.46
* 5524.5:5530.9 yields 2.93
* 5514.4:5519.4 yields 3.28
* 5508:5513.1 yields 3.05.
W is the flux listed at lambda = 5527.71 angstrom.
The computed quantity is 2.917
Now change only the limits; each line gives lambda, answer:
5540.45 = 2.744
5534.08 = 2.973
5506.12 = 3.338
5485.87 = 3.129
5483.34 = 2.078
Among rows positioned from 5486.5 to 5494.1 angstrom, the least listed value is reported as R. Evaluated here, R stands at 2.637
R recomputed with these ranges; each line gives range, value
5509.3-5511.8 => 2.749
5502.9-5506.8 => 2.227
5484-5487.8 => 2.761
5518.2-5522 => 2.303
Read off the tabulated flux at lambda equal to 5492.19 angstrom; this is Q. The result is 2.706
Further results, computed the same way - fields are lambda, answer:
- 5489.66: 2.637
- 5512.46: 3.089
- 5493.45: 3.587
